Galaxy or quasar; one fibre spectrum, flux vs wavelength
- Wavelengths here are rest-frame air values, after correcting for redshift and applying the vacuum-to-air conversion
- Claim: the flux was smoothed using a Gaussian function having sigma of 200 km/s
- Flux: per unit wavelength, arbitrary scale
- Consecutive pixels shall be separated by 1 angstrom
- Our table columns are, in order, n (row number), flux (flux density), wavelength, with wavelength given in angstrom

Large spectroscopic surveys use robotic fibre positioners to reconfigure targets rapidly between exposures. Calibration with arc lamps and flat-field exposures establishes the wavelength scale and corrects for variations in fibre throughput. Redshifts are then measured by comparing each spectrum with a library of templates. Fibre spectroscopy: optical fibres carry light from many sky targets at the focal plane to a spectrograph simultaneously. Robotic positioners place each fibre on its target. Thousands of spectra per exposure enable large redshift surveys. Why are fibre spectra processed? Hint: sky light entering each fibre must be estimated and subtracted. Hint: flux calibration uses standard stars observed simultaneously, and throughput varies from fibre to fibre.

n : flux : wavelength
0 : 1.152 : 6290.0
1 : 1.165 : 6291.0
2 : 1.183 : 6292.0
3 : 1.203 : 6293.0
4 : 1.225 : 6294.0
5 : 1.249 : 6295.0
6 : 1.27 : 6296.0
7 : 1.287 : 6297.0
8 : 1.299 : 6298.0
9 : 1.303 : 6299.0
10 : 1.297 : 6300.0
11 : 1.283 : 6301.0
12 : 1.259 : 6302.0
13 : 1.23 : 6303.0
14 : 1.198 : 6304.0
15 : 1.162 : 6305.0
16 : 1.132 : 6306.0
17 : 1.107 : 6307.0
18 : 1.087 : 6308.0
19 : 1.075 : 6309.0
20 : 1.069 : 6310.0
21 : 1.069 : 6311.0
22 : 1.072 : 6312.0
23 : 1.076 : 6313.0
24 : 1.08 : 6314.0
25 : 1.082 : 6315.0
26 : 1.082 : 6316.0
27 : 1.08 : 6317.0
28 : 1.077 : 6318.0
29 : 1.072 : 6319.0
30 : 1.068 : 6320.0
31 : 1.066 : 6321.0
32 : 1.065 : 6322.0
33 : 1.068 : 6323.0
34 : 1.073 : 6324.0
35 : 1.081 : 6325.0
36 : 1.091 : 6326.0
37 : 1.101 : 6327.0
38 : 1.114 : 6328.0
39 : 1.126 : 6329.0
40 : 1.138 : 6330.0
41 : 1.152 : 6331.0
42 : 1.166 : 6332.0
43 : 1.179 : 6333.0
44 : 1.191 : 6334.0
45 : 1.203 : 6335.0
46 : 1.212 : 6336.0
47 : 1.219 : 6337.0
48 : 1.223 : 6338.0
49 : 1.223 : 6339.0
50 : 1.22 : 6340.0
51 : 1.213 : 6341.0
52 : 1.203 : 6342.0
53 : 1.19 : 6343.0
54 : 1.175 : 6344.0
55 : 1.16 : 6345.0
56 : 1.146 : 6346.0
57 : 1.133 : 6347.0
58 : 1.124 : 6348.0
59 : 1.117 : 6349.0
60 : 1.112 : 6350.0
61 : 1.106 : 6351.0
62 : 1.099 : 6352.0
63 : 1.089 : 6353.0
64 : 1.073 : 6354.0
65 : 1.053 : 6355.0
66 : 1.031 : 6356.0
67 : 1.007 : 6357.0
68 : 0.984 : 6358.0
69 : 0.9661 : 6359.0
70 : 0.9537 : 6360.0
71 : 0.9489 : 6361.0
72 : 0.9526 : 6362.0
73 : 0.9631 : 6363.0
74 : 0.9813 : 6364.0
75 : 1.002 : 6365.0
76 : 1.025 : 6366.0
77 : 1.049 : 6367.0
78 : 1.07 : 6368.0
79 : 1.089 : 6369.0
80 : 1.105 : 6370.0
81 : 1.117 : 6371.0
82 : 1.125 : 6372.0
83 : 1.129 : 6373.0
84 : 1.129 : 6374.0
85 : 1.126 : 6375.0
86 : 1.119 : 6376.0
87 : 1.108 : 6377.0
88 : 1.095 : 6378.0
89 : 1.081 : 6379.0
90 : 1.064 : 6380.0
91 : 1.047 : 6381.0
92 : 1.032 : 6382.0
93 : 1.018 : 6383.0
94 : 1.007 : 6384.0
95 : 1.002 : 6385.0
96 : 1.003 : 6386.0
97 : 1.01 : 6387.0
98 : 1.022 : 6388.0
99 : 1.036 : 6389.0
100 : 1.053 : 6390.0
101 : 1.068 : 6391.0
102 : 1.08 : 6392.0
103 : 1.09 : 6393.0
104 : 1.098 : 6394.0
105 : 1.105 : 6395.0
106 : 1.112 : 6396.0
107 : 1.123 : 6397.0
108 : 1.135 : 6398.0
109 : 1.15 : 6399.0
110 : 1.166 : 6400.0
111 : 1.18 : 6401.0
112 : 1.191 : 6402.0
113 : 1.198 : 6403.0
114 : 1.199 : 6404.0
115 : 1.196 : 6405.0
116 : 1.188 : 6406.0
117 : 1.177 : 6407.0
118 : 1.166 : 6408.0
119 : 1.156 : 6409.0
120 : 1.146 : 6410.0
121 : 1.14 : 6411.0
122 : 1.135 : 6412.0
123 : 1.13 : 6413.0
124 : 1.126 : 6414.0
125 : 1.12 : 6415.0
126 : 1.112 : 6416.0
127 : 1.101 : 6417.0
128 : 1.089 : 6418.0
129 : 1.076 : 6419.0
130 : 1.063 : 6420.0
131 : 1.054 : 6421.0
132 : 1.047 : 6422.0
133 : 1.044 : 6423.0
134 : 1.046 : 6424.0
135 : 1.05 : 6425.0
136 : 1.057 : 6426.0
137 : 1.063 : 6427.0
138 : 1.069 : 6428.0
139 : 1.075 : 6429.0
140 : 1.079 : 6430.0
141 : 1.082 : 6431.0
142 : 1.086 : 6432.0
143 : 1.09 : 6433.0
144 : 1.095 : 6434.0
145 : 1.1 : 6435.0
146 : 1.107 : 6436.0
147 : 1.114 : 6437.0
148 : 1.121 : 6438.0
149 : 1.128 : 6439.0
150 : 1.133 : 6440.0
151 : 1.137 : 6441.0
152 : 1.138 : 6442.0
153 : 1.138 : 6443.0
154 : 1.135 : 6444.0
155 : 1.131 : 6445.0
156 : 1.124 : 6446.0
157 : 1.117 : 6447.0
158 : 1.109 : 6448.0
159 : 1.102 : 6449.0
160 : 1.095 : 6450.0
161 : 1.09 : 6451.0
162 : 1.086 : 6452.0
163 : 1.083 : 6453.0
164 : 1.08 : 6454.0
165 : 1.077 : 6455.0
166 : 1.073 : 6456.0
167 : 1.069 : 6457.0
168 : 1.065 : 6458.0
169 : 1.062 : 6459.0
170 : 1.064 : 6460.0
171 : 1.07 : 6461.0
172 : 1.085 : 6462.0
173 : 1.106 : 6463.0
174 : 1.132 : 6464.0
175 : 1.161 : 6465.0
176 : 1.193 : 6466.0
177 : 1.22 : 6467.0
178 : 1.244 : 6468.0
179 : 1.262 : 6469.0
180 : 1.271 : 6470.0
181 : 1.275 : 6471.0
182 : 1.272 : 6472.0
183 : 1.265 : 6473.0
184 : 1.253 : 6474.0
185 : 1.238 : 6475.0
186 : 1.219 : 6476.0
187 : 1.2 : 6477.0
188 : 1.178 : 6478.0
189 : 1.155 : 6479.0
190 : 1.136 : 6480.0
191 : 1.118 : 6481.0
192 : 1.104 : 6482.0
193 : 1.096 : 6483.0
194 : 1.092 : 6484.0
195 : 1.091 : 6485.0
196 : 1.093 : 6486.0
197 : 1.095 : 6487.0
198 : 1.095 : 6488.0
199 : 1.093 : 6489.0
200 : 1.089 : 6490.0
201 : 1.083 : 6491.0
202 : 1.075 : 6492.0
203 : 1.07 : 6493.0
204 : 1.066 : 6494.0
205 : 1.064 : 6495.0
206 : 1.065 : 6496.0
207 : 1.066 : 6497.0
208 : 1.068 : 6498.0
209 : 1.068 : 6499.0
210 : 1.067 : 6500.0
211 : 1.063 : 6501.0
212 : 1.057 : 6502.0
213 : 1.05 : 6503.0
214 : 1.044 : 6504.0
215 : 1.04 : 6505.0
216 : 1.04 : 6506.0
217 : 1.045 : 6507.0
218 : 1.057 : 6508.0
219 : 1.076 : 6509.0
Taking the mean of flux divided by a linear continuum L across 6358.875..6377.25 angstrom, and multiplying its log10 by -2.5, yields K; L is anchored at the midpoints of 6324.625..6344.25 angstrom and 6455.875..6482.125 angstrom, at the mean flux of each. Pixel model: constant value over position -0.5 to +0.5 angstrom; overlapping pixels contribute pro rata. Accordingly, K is 0.12 mag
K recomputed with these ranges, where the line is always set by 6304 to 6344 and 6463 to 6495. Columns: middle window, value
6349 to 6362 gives 0.10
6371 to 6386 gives 0.06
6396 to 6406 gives -0.03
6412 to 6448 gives 0.05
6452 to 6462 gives 0.08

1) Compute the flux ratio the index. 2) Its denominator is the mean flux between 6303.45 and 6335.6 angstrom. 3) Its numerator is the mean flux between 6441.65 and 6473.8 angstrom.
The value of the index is 1.03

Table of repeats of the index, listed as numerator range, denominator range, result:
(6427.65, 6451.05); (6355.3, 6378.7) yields 1.06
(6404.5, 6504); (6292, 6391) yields 1.00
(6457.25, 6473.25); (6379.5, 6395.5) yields 1.12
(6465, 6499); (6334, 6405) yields 1.05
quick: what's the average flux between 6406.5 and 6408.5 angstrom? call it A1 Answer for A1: 1.17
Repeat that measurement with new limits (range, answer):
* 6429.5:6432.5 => 1.08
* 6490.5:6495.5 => 1.07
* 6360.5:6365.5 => 0.97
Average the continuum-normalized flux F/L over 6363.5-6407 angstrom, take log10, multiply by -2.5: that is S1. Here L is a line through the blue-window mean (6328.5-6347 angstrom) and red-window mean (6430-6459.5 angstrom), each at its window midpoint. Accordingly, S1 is 0.053 mag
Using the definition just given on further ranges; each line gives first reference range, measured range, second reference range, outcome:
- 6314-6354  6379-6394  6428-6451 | 0.08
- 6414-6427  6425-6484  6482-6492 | -0.05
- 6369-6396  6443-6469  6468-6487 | 0.04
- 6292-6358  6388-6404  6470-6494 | 0.03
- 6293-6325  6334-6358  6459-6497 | 0.00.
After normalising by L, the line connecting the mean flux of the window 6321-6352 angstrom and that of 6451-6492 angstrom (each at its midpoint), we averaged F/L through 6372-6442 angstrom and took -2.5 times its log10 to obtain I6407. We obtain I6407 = 0.04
